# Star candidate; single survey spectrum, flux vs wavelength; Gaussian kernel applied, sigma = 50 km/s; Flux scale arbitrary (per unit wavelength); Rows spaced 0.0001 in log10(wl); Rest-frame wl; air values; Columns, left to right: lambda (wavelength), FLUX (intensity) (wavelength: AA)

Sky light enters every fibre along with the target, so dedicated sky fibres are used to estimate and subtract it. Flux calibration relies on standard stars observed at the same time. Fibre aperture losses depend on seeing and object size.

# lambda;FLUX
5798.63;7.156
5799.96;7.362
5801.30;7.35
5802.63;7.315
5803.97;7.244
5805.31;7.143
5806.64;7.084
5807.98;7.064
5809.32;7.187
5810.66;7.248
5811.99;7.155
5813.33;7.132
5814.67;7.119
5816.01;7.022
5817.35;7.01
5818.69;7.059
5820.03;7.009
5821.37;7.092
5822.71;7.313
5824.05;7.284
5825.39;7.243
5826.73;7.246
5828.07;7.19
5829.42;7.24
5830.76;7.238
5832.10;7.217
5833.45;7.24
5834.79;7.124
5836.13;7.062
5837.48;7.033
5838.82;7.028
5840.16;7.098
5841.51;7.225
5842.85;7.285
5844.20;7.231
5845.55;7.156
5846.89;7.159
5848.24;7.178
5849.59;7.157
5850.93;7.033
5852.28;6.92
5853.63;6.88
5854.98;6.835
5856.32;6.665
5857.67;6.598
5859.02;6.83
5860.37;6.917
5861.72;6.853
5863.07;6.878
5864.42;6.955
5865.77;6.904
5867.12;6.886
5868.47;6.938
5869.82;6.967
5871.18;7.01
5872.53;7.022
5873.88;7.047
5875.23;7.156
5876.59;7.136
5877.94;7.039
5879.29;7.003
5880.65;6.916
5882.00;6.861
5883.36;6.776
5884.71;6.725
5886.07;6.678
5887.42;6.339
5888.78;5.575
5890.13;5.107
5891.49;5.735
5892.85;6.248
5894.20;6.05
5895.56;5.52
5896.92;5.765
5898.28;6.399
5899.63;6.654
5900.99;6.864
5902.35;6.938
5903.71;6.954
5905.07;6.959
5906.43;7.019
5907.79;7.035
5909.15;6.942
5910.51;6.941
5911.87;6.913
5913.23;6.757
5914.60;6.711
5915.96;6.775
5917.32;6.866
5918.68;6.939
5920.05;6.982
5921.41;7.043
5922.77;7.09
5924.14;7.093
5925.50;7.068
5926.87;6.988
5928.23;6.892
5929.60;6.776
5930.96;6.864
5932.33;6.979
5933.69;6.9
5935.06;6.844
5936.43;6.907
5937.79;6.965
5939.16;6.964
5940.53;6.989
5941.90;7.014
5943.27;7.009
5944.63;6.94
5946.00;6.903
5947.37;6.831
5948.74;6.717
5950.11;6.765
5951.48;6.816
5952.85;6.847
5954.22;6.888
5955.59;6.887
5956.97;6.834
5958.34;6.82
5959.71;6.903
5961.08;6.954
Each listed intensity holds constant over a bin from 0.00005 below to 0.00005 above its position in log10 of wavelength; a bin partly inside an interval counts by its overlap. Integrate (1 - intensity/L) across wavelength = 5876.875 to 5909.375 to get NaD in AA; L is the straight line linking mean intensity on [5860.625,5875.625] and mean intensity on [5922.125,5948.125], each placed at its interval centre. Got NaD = 2.10 AA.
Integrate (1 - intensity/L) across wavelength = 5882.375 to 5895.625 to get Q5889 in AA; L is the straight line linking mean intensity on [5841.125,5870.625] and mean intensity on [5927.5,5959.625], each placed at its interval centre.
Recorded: 1.57 AA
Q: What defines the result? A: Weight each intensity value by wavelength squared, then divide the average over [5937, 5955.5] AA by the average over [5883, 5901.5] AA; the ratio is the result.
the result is 1.14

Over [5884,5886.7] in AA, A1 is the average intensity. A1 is 6.7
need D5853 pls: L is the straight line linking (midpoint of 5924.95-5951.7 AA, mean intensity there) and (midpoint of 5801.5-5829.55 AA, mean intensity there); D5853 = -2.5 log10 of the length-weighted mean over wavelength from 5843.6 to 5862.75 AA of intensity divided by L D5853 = 0.02 mag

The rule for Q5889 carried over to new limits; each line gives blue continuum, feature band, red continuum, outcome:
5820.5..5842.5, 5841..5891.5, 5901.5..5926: 1.70 AA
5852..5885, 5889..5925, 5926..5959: 1.48 AA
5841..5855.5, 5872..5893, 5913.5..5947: 1.31 AA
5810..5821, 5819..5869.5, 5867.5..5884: -0.09 AA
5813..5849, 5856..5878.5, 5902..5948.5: 0.43 AA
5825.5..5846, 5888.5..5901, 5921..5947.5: 1.92 AA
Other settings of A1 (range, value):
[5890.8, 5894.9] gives 6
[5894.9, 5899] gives 5.91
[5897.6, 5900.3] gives 6.54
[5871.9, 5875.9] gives 7.08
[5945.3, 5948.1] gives 6.86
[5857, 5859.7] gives 6.71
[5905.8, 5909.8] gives 7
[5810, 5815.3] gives 7.17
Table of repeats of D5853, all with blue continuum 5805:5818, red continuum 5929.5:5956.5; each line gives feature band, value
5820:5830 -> -0.018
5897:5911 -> 0.021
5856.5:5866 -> 0.031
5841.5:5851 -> -0.020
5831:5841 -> -0.007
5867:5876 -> 0.001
